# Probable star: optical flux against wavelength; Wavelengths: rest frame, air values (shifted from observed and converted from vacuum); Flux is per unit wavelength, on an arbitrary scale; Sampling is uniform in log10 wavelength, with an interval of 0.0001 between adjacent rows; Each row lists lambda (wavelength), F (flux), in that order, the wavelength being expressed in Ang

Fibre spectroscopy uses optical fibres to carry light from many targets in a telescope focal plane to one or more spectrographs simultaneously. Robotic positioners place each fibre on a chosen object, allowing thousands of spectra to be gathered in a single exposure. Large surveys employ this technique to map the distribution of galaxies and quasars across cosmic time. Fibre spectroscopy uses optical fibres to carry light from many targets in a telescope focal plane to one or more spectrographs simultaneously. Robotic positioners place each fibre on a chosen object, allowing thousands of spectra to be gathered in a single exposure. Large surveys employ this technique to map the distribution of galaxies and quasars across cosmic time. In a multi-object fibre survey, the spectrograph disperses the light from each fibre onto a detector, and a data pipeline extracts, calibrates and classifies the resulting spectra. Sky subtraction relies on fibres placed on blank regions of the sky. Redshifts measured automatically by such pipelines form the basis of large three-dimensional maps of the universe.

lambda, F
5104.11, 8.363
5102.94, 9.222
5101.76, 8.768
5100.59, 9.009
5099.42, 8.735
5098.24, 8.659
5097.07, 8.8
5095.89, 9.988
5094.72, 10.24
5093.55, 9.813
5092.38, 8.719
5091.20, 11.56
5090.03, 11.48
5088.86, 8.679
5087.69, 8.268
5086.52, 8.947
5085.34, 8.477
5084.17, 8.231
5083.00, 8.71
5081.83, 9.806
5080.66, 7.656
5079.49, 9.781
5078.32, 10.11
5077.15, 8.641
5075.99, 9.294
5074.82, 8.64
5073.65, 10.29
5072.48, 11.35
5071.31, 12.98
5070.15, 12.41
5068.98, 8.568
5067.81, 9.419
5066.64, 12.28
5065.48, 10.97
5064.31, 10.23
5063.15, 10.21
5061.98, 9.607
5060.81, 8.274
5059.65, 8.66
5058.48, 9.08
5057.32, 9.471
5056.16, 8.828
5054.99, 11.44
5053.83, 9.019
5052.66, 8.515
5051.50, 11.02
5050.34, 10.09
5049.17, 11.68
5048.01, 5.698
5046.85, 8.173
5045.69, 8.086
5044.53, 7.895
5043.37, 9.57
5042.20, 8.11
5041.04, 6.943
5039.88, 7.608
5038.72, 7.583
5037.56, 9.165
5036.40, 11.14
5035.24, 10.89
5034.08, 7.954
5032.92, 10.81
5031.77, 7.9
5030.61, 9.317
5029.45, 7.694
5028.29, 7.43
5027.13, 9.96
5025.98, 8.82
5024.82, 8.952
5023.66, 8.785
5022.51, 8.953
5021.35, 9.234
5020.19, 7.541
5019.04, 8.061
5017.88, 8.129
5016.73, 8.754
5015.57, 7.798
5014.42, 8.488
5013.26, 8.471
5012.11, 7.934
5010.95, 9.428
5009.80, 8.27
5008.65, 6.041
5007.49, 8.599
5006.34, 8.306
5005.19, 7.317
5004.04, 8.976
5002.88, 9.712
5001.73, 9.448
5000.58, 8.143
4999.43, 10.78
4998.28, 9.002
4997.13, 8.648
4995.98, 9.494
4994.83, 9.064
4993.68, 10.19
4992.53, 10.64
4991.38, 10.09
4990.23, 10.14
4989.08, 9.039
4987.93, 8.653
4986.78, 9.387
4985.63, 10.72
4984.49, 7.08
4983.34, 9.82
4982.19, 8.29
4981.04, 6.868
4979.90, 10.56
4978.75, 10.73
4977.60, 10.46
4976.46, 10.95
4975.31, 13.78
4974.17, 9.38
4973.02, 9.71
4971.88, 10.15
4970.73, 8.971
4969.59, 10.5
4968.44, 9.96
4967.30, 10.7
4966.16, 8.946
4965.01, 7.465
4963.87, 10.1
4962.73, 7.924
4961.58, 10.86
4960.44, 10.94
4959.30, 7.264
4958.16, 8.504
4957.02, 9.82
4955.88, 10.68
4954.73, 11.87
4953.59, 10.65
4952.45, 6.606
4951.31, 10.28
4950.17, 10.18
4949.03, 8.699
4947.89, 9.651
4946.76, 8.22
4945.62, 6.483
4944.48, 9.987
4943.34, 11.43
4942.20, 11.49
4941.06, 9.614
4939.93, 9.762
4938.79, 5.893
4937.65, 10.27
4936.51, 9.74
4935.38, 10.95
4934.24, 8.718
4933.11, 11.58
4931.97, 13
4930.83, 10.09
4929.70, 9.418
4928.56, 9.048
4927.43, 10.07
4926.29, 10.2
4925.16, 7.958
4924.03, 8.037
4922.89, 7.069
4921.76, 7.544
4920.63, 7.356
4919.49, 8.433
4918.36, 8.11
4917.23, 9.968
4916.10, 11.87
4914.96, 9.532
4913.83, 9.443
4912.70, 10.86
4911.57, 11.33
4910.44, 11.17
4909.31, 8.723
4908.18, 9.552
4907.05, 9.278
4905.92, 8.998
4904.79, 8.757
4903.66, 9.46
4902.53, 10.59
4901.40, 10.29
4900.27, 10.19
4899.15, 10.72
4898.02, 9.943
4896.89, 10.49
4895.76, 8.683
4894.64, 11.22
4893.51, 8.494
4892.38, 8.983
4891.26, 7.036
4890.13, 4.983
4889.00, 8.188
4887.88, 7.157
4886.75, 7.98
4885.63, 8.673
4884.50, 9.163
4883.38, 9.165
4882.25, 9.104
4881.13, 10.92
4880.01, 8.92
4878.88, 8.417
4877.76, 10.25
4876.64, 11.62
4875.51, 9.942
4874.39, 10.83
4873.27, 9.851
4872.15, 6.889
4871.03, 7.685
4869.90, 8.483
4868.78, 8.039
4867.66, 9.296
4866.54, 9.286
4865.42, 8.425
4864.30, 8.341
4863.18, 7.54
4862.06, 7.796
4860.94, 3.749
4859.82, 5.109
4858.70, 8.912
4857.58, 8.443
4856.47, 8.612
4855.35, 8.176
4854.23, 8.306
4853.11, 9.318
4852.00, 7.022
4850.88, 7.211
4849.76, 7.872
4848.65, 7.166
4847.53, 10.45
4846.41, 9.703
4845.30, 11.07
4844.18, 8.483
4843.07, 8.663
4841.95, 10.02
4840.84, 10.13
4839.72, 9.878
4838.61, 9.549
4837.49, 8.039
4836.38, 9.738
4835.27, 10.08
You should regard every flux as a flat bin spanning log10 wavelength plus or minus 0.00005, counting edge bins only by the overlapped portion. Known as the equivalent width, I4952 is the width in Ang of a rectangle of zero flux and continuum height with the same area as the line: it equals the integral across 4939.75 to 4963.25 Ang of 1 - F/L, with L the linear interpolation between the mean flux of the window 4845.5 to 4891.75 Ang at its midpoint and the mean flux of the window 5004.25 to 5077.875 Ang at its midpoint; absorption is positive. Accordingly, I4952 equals -2.3 Ang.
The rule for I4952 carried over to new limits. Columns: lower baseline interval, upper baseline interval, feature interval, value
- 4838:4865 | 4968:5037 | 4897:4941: -4.3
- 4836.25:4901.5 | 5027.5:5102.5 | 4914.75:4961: -2.4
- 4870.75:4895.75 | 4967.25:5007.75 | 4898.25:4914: -1.6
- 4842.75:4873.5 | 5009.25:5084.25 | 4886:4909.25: -1.8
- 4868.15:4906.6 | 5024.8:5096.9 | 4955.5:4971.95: -0.5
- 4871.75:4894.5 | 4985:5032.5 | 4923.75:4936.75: -1.6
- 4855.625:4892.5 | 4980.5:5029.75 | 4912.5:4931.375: -1.2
